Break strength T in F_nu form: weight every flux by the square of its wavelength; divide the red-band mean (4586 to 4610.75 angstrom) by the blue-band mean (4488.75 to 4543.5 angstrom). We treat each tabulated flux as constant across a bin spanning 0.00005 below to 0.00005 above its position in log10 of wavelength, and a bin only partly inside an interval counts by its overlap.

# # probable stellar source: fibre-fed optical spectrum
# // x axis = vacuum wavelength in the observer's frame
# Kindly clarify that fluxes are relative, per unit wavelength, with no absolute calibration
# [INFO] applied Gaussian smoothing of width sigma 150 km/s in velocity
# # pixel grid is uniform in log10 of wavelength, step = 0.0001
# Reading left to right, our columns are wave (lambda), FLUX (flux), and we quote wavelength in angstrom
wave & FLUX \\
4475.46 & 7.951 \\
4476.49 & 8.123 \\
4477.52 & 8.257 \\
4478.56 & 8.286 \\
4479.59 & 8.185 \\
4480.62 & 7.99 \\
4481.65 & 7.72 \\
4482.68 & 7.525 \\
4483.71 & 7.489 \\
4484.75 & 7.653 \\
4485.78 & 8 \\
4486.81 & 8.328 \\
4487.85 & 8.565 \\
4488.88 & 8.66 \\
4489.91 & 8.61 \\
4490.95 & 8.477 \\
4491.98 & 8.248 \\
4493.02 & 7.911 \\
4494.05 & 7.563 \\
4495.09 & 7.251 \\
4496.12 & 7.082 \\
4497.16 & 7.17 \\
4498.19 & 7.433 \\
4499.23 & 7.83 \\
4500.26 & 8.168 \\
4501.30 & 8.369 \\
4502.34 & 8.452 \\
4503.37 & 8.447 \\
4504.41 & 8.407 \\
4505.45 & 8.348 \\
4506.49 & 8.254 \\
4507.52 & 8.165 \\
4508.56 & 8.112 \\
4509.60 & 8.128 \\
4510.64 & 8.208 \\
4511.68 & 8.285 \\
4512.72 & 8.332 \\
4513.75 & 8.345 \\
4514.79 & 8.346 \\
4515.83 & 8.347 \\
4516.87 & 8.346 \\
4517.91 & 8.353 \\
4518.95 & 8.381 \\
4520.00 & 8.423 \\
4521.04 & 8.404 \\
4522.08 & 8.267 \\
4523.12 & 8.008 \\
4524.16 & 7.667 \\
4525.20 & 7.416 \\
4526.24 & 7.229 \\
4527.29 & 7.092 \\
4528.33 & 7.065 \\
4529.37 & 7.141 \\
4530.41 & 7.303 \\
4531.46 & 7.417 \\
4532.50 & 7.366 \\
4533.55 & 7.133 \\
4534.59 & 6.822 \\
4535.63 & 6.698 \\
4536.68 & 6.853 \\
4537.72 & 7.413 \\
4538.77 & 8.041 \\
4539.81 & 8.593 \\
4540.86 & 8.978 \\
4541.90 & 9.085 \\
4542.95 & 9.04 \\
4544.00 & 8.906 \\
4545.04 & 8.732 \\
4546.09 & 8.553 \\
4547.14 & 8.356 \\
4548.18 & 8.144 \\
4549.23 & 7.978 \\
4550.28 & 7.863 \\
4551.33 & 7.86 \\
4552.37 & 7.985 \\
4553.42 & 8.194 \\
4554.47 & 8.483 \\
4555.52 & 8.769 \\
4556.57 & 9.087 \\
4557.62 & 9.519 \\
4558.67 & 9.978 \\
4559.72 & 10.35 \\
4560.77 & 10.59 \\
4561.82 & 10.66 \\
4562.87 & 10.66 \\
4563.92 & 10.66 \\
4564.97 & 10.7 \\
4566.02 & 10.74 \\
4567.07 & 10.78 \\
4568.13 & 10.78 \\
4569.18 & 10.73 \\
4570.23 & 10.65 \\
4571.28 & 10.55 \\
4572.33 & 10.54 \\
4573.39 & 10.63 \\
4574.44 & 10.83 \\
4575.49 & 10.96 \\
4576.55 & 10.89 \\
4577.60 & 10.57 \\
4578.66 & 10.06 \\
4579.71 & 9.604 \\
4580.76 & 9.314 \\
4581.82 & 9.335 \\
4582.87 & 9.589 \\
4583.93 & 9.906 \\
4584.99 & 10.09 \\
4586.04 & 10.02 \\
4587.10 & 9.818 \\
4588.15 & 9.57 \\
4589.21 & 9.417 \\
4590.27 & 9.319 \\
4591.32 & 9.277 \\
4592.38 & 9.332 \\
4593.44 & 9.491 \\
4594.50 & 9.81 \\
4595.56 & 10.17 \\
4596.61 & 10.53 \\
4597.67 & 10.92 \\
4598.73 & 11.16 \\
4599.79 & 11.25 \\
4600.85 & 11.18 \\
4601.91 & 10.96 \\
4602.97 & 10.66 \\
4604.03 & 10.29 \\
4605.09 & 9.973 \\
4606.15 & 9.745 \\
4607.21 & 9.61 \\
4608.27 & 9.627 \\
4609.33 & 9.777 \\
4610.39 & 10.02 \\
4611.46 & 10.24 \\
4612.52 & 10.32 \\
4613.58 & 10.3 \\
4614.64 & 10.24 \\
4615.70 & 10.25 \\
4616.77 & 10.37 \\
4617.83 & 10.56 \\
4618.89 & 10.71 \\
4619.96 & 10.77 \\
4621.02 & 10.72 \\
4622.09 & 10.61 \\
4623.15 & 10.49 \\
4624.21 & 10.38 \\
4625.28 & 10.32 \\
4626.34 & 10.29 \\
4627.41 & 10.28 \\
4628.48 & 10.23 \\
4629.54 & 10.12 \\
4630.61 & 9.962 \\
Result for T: 1.32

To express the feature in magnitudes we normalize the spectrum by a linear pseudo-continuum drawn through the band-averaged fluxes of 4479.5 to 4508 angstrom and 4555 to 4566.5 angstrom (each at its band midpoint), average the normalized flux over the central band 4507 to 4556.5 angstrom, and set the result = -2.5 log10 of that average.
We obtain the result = 0.15 mag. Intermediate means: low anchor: 8.01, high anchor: 10.2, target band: 8.02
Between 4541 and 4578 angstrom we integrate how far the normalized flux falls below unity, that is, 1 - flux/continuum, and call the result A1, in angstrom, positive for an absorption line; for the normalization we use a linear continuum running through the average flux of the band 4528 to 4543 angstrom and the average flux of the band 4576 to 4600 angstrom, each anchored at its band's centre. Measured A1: -4.1 angstrom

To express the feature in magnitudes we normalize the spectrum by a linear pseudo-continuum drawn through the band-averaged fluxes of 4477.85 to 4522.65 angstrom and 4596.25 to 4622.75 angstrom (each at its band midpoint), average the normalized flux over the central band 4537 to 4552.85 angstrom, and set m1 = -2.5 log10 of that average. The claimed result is 0.09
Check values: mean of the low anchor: 8.11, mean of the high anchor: 10.4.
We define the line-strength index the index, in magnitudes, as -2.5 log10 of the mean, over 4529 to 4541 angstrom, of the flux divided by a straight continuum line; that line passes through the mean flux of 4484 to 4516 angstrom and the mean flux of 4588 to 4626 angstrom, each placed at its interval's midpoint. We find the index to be 0.18 mag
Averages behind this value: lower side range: 8.11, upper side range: 10.2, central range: 7.43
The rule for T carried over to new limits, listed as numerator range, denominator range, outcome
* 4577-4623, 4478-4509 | 1.32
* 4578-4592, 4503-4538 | 1.27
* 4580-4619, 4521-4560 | 1.28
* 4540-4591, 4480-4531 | 1.24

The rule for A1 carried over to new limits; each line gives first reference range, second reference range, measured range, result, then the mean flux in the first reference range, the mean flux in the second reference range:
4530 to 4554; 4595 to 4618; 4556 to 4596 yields -4.02 angstrom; 7.97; 10.4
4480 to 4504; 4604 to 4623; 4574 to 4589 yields -0.61 angstrom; 7.96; 10.2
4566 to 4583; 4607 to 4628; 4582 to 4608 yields 0.70 angstrom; 10.4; 10.3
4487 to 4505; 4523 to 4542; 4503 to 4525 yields -1.35 angstrom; 8.04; 7.5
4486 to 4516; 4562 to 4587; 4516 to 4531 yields 1.70 angstrom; 8.13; 10.4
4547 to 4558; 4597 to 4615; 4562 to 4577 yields -2.85 angstrom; 8.37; 10.4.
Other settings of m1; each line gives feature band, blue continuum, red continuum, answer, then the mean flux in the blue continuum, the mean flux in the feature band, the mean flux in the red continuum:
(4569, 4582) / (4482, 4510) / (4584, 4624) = -0.08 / 8.02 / 10.4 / 10.2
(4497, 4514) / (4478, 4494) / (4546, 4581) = 0.05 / 8.09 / 8.17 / 9.79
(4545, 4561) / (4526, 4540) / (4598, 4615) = -0.08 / 7.27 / 8.74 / 10.3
